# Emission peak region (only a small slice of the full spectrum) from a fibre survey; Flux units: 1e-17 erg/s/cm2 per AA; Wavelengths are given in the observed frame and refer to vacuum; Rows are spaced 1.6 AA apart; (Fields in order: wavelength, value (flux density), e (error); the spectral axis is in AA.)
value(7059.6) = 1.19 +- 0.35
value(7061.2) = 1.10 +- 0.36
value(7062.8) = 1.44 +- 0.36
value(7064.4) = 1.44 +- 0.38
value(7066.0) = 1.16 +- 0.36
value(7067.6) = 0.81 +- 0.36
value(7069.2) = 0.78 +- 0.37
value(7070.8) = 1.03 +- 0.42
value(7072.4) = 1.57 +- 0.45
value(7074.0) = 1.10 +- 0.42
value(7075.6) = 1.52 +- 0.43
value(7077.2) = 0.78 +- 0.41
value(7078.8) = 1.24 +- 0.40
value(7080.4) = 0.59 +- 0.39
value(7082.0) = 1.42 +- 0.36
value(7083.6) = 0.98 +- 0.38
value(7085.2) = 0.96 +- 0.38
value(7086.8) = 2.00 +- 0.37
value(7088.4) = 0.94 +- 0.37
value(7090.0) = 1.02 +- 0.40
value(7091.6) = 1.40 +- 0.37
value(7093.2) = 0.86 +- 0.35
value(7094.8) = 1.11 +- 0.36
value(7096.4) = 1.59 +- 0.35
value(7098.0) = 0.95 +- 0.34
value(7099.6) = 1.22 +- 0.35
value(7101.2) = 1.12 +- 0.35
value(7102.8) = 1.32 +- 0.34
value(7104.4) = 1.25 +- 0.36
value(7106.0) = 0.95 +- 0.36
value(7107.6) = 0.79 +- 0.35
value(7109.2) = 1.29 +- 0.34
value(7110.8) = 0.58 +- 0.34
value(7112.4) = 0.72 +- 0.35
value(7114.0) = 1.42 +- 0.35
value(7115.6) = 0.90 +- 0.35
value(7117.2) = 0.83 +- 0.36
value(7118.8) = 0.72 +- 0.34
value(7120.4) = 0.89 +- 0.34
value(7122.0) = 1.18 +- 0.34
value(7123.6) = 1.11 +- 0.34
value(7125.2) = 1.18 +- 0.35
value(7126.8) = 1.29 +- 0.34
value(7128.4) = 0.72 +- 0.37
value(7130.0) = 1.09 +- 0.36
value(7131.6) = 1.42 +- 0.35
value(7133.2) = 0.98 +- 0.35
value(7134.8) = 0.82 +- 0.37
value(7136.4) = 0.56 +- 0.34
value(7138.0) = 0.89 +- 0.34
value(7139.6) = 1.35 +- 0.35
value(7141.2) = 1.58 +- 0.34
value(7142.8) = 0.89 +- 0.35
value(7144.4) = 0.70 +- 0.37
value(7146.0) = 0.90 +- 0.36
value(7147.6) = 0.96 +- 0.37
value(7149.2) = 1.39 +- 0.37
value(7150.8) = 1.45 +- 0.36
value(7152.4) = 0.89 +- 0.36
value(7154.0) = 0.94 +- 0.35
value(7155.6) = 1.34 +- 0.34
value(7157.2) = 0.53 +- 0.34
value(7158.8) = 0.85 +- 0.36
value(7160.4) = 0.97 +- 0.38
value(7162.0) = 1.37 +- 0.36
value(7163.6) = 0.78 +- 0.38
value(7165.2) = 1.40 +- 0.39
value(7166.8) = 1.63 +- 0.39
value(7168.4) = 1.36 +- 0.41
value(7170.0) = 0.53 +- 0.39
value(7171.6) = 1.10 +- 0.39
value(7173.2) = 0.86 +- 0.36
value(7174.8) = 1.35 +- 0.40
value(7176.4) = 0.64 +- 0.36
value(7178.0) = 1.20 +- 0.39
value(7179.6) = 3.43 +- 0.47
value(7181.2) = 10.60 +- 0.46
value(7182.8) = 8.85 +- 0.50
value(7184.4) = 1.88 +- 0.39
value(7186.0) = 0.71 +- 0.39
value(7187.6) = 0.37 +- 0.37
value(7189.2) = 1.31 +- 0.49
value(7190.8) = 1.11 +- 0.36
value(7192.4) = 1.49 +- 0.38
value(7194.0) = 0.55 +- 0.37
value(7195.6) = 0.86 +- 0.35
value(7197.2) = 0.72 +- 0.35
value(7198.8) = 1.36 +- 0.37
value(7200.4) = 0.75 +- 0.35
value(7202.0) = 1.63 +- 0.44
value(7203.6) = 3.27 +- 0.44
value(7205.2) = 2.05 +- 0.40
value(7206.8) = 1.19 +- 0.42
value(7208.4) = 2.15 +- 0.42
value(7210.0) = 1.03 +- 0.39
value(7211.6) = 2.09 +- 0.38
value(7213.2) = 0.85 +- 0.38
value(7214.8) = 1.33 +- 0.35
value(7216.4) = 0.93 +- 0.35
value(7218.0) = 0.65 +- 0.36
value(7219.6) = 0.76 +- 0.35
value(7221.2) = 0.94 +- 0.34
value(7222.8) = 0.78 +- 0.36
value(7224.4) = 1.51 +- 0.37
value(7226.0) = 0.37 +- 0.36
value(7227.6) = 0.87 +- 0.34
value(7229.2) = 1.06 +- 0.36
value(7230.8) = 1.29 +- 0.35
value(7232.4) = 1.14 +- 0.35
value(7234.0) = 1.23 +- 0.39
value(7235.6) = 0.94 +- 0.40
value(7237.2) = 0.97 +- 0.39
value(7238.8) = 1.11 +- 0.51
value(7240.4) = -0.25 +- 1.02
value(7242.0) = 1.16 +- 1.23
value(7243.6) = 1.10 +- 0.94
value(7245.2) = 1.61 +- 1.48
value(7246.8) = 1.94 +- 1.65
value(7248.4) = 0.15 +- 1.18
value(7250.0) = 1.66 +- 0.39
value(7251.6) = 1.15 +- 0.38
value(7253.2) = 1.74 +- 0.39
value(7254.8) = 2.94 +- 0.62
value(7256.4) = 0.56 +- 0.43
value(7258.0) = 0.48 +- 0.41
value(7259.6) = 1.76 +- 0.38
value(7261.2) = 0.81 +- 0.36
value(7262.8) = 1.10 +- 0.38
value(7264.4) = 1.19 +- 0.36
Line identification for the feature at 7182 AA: H-alpha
